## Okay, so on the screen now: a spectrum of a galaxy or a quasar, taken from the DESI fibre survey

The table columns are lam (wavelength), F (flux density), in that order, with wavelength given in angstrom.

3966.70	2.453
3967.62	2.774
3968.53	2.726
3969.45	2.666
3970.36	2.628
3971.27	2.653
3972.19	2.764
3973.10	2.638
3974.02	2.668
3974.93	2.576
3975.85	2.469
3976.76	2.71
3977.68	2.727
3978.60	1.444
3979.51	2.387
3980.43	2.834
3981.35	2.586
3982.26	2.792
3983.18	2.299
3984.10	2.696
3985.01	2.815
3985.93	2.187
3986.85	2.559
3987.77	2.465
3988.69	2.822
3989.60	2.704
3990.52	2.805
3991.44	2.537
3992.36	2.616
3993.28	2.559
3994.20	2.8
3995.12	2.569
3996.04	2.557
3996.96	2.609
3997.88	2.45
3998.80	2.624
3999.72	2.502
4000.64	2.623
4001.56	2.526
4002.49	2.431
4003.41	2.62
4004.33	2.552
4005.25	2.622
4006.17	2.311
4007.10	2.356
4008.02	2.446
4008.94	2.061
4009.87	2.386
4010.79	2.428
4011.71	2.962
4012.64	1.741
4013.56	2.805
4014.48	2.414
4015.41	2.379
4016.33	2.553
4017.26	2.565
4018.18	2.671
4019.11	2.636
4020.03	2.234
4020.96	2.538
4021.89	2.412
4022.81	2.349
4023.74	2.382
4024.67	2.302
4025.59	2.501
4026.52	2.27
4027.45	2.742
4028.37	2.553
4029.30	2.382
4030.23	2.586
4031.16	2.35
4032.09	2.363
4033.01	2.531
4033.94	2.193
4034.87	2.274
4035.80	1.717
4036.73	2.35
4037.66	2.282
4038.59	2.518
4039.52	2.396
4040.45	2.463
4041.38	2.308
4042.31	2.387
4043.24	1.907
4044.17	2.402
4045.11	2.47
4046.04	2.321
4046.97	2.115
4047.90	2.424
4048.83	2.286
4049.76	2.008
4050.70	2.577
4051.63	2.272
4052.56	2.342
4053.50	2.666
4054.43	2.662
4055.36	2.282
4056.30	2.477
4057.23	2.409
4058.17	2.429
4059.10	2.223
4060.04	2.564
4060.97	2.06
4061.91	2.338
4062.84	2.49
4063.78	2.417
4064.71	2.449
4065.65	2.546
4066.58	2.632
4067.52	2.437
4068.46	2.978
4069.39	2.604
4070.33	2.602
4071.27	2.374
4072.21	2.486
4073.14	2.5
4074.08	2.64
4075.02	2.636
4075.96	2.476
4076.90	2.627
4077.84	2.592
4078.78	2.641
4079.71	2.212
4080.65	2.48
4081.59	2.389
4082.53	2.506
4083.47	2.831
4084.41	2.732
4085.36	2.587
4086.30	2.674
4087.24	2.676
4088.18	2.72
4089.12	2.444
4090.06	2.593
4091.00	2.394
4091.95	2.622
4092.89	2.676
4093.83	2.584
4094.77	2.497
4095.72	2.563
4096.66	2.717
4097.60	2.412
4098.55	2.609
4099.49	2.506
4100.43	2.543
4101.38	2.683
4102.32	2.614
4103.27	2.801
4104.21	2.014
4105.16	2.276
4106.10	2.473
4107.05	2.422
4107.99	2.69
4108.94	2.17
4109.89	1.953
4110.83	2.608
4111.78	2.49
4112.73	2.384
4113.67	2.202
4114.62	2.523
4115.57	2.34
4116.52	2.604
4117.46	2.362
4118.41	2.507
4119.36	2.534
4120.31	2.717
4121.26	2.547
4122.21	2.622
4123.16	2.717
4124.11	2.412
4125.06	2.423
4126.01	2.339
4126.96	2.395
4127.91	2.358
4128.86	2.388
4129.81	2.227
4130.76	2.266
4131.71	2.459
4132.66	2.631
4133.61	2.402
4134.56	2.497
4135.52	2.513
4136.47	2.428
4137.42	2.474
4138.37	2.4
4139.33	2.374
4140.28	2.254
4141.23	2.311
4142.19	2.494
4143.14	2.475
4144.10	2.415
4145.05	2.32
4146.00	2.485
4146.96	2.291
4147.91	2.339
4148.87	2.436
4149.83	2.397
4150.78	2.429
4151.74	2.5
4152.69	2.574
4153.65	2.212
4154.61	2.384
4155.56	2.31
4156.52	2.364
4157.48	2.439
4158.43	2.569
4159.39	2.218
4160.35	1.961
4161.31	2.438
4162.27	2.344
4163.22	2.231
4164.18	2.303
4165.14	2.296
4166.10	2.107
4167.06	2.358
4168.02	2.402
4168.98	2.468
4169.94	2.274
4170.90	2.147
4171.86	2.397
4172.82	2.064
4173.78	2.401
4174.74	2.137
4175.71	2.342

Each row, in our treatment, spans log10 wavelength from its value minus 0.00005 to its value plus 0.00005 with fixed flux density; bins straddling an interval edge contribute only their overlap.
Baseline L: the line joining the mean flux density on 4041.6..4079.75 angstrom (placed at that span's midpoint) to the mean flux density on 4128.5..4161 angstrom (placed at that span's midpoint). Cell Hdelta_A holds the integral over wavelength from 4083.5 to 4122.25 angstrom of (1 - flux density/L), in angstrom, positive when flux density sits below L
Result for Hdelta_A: -1.6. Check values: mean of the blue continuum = 2.44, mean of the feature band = 2.52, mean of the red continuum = 2.39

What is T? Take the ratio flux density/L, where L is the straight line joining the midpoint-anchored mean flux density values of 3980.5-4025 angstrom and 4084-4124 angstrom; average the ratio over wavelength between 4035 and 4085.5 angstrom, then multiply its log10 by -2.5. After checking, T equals 0.04 mag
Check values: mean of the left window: 2.52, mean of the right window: 2.52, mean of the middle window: 2.43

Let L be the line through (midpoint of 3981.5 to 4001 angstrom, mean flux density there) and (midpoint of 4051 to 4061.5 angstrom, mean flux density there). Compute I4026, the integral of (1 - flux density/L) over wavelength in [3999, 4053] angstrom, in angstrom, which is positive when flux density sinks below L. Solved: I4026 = 2.1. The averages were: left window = 2.6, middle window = 2.4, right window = 2.4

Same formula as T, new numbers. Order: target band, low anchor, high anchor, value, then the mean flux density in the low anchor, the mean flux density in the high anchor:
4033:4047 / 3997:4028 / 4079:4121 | 0.09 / 2.47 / 2.51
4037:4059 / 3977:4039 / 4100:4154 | 0.04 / 2.48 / 2.43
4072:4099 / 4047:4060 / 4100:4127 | -0.06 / 2.39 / 2.46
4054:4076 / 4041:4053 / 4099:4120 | -0.07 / 2.29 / 2.44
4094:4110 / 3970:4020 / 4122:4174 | -0.02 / 2.54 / 2.38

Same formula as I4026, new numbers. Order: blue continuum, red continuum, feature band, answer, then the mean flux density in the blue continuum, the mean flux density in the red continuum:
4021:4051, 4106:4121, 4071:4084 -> -0.74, 2.35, 2.44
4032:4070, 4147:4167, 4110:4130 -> -0.85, 2.38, 2.34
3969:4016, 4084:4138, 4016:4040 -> 1.09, 2.54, 2.49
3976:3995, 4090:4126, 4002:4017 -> 0.63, 2.57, 2.49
